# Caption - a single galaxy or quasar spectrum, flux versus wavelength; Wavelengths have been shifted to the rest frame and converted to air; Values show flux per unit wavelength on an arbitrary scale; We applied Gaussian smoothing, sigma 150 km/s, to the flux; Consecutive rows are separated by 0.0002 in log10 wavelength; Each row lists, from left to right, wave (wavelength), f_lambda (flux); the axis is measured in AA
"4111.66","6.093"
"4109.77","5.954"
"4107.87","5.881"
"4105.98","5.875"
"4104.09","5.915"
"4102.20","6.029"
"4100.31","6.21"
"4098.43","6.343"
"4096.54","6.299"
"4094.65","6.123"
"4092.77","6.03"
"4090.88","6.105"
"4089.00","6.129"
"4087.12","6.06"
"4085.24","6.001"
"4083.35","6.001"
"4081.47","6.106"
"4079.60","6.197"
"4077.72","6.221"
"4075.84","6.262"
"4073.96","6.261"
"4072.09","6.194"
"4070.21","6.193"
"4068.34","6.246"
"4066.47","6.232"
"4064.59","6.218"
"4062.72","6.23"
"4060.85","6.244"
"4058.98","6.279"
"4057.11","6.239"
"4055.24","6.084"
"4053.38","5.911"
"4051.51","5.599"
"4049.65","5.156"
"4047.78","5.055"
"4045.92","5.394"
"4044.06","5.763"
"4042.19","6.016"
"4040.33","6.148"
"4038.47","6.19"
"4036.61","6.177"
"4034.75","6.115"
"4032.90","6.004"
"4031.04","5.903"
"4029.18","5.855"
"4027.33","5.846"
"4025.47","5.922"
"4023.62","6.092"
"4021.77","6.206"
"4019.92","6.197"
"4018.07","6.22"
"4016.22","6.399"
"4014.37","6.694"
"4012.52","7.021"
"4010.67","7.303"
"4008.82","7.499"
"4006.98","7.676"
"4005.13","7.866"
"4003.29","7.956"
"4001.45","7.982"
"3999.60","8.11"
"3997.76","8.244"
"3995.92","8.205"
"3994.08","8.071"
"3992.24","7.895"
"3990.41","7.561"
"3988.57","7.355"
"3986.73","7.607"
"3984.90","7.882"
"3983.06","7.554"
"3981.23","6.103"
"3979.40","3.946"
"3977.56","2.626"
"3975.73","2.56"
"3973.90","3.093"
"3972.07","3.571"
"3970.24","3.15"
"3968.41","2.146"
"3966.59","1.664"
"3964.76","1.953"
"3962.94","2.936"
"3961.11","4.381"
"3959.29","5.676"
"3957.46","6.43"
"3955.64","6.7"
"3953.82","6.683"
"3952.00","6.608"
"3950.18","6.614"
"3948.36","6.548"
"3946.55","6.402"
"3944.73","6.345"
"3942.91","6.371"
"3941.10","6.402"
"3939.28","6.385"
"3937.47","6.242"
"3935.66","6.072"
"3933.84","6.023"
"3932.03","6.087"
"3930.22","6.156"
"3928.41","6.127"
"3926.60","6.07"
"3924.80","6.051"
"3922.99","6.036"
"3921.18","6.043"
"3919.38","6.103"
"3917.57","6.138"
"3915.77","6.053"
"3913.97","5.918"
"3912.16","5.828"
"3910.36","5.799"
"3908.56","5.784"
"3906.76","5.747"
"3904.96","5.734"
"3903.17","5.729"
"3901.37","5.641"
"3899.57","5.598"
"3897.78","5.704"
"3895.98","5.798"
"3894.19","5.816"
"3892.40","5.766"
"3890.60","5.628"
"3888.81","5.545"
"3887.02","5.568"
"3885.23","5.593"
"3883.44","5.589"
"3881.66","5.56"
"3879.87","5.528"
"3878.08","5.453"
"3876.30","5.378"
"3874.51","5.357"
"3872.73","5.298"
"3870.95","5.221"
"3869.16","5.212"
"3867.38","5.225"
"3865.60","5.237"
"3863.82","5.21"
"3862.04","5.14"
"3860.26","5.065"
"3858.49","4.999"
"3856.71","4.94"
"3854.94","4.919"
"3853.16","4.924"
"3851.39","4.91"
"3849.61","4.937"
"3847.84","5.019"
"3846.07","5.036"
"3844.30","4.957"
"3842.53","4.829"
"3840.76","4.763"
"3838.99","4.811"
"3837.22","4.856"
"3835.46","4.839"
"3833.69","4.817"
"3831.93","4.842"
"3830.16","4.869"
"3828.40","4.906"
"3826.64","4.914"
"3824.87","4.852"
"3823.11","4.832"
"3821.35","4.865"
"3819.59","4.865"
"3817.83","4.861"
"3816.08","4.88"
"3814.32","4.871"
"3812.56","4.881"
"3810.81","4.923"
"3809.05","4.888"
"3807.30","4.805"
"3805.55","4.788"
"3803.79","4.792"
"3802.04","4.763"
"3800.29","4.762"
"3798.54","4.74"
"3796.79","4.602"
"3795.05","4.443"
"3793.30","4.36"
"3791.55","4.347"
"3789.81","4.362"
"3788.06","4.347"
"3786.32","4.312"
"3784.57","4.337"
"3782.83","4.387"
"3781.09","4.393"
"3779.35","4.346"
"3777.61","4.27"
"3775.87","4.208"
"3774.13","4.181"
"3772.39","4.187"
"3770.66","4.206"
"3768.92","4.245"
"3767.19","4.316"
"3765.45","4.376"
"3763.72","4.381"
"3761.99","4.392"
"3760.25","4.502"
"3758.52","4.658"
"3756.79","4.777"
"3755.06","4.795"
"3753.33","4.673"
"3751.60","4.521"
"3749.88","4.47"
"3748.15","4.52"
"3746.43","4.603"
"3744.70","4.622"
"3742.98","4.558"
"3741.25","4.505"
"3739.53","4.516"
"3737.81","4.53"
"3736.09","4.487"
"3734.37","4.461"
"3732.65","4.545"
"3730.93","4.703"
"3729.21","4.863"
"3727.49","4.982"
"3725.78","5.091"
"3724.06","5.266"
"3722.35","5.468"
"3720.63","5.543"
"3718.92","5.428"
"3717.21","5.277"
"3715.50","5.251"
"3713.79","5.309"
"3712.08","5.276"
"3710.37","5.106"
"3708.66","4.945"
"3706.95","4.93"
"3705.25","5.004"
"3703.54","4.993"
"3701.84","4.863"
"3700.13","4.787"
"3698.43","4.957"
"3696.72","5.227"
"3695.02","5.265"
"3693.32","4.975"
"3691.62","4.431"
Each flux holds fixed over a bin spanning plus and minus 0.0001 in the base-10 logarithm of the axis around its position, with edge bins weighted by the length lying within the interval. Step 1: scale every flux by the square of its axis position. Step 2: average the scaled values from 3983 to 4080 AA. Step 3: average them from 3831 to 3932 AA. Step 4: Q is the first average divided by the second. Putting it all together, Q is 1.3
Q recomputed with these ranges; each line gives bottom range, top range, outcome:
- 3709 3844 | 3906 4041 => 1.42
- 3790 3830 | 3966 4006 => 1.38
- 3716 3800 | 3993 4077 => 1.63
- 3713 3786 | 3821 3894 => 1.17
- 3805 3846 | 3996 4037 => 1.55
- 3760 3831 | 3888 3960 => 1.42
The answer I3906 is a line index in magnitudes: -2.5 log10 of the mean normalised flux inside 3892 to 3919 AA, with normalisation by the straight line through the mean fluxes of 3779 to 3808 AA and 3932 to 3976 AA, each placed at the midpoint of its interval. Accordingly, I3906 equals -0.18 mag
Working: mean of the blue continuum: 4.52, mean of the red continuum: 5.09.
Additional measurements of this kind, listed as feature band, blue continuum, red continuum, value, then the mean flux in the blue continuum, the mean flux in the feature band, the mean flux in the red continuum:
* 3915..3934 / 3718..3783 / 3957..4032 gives -0.10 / 4.61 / 6.08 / 5.94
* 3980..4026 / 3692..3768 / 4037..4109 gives -0.24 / 4.83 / 7.25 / 6.04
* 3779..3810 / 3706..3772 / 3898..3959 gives 0.14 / 4.76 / 4.55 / 6.13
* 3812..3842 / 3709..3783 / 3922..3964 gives 0.08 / 4.68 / 4.85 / 6.04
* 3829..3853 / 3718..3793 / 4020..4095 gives 0.02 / 4.57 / 4.89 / 6.03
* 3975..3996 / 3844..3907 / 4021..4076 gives -0.11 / 5.36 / 6.41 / 6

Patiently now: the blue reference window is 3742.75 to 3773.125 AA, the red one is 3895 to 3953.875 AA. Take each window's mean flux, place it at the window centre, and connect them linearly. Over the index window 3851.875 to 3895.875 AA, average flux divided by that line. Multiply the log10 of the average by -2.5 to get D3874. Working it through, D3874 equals 0.05 mag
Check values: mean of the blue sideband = 4.49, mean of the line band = 5.35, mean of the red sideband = 6.08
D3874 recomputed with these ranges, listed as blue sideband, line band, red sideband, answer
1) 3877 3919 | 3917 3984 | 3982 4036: 0.192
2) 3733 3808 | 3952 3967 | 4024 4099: 0.151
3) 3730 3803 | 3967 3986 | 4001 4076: 0.361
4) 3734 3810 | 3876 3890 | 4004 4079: -0.066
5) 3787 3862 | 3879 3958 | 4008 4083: -0.120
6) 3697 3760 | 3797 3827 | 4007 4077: 0.082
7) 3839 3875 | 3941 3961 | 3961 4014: -0.126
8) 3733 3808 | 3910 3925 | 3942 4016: -0.079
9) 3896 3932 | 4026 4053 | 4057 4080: 0.066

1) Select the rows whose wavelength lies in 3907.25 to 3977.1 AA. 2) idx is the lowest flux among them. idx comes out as 1.664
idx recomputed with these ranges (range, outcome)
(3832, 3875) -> 4.763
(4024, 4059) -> 5.055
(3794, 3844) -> 4.443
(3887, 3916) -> 5.545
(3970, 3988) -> 2.56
